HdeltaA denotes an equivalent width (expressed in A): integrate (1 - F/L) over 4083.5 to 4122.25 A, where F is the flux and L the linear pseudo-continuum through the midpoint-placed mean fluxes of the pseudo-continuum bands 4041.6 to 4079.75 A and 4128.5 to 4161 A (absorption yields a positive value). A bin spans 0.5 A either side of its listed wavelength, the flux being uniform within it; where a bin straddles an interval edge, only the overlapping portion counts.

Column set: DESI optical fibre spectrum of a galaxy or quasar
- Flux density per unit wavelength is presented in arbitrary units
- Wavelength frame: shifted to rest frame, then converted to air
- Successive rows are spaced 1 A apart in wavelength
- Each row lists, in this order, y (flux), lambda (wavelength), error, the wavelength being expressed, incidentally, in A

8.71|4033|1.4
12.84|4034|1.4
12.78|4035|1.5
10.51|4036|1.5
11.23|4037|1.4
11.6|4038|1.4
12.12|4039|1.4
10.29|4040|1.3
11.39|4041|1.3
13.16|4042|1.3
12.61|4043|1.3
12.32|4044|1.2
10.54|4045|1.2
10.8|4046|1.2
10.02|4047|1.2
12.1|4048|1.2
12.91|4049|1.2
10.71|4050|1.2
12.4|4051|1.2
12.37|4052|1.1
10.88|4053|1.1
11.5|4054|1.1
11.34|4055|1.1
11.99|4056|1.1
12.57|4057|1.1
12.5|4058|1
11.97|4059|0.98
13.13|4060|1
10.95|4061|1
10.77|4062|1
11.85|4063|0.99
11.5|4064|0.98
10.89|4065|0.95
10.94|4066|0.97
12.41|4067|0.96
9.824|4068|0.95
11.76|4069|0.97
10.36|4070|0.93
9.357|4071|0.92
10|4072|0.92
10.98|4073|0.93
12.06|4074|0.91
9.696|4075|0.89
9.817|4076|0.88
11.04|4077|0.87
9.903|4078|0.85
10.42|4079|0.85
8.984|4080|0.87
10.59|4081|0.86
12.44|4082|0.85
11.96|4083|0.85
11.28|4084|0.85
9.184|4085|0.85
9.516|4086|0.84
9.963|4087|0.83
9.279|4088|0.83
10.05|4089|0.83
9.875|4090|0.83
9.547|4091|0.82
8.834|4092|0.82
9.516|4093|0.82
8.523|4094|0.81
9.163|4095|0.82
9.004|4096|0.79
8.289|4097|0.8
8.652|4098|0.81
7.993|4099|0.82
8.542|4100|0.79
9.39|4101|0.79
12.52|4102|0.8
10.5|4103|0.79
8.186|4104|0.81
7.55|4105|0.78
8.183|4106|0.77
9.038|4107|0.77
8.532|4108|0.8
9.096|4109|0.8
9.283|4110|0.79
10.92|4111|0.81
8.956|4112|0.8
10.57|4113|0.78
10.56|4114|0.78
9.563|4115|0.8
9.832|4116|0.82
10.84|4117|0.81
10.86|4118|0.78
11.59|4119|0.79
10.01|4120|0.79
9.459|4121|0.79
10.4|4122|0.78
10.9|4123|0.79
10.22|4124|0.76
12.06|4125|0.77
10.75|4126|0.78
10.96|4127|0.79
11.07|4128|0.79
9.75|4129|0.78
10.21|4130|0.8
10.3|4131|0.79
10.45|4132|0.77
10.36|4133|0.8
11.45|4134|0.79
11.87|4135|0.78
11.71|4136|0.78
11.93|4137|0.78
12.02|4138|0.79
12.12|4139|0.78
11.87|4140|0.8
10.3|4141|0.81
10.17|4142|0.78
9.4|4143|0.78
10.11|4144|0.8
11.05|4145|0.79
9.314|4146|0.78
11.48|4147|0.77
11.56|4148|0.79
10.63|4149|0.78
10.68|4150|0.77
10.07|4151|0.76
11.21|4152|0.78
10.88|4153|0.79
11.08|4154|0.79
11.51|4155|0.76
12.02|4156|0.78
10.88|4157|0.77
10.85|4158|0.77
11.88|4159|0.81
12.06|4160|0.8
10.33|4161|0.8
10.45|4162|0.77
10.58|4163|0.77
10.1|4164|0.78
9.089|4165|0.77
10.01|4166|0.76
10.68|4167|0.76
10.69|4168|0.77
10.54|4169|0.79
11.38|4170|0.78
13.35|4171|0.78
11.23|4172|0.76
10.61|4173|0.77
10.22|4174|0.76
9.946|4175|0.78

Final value 5.47 A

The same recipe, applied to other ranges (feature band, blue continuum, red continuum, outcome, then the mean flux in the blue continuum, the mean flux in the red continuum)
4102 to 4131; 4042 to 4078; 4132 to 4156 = 2.8 A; 11.3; 11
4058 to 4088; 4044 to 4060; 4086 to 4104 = -0.7 A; 11.7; 9.36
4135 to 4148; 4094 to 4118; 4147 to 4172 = -0.7 A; 9.37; 11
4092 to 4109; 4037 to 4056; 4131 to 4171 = 3.4 A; 11.6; 10.9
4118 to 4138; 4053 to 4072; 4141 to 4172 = 0.2 A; 11.4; 10.8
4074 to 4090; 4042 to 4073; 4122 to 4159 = 1.4 A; 11.5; 10.9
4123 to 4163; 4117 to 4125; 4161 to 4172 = -1.1 A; 10.6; 10.7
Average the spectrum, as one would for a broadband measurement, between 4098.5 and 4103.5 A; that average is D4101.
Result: 9.79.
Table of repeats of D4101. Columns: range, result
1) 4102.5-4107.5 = 8.69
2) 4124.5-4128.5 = 11.2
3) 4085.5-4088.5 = 9.59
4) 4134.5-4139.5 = 11.9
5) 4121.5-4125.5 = 10.9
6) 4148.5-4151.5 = 10.5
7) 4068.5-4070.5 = 11.1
